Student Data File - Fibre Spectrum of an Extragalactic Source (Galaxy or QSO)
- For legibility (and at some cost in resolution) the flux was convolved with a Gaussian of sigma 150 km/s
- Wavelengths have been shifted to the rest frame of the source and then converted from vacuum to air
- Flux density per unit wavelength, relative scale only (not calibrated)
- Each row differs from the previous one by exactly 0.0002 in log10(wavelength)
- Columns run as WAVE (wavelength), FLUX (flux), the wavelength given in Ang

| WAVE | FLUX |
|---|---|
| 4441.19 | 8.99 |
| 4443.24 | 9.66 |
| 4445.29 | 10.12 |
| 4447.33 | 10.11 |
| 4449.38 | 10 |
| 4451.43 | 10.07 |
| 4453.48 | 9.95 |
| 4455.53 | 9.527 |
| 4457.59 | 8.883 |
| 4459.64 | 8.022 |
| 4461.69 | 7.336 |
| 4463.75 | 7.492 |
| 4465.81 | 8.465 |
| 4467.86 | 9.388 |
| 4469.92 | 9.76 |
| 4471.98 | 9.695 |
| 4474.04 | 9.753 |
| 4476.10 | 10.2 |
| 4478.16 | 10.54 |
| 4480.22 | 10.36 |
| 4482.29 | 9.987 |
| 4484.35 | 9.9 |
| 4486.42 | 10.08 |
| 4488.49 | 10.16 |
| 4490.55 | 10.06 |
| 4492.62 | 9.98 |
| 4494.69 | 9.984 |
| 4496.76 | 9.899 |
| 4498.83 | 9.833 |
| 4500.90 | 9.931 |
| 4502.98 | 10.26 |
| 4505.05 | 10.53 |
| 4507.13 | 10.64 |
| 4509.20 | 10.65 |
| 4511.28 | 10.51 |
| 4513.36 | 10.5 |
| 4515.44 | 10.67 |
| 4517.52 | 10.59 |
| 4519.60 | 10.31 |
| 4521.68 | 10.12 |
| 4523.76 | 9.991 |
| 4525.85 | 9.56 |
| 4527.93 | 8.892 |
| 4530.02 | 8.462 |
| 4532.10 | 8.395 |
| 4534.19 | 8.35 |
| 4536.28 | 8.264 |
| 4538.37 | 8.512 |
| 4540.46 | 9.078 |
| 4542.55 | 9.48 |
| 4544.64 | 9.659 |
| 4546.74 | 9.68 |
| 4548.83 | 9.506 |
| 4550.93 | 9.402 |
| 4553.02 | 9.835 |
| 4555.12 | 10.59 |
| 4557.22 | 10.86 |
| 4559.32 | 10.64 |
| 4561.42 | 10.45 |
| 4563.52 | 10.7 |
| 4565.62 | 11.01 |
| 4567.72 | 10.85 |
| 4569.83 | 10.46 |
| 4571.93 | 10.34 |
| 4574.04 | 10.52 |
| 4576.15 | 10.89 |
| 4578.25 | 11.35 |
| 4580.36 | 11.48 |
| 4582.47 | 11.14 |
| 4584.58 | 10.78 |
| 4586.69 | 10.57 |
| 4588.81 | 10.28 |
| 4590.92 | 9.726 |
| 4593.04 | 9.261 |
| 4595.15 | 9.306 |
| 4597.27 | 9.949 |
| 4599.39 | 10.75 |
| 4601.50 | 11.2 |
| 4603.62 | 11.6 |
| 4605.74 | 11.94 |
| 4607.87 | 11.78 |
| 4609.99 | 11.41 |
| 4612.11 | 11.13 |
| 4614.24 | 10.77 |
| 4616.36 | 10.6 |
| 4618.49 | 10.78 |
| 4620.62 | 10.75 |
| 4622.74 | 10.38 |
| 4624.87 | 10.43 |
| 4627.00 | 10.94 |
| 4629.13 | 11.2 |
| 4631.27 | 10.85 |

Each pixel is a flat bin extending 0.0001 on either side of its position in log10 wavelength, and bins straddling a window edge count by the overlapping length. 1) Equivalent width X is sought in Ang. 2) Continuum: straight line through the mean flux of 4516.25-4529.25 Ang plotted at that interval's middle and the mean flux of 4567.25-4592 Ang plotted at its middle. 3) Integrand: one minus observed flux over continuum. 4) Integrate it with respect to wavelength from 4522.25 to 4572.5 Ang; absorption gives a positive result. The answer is 2.7 Ang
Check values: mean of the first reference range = 9.89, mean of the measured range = 9.71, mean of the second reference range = 10.7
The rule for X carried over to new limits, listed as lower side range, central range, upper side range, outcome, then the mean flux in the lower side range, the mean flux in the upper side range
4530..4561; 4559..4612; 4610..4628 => -3.1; 9.43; 10.8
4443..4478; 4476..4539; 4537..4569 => -1.3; 9.34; 10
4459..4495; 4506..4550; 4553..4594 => 2.1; 9.52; 10.6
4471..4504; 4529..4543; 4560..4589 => 2.5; 10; 10.8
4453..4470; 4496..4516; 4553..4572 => -1.7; 8.66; 10.6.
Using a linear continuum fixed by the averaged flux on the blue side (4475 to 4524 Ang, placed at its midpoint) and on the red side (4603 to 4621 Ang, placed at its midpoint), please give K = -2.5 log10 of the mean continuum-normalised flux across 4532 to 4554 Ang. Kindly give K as 0.16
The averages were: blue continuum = 10.2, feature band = 9.13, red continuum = 11.2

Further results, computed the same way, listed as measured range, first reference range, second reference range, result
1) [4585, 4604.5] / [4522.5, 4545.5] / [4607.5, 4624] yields 0.01 mag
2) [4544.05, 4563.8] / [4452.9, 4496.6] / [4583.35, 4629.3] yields 0.01 mag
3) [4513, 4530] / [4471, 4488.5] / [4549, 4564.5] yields 0.02 mag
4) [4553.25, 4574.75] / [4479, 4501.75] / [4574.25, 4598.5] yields -0.03 mag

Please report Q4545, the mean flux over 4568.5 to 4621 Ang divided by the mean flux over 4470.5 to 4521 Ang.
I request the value 1.1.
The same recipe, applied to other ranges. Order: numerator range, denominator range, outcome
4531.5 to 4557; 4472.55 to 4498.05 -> 0.92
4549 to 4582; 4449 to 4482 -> 1.14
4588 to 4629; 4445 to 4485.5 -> 1.13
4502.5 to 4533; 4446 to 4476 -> 1.09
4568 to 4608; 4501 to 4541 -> 1.10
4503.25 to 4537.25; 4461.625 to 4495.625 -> 1.01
